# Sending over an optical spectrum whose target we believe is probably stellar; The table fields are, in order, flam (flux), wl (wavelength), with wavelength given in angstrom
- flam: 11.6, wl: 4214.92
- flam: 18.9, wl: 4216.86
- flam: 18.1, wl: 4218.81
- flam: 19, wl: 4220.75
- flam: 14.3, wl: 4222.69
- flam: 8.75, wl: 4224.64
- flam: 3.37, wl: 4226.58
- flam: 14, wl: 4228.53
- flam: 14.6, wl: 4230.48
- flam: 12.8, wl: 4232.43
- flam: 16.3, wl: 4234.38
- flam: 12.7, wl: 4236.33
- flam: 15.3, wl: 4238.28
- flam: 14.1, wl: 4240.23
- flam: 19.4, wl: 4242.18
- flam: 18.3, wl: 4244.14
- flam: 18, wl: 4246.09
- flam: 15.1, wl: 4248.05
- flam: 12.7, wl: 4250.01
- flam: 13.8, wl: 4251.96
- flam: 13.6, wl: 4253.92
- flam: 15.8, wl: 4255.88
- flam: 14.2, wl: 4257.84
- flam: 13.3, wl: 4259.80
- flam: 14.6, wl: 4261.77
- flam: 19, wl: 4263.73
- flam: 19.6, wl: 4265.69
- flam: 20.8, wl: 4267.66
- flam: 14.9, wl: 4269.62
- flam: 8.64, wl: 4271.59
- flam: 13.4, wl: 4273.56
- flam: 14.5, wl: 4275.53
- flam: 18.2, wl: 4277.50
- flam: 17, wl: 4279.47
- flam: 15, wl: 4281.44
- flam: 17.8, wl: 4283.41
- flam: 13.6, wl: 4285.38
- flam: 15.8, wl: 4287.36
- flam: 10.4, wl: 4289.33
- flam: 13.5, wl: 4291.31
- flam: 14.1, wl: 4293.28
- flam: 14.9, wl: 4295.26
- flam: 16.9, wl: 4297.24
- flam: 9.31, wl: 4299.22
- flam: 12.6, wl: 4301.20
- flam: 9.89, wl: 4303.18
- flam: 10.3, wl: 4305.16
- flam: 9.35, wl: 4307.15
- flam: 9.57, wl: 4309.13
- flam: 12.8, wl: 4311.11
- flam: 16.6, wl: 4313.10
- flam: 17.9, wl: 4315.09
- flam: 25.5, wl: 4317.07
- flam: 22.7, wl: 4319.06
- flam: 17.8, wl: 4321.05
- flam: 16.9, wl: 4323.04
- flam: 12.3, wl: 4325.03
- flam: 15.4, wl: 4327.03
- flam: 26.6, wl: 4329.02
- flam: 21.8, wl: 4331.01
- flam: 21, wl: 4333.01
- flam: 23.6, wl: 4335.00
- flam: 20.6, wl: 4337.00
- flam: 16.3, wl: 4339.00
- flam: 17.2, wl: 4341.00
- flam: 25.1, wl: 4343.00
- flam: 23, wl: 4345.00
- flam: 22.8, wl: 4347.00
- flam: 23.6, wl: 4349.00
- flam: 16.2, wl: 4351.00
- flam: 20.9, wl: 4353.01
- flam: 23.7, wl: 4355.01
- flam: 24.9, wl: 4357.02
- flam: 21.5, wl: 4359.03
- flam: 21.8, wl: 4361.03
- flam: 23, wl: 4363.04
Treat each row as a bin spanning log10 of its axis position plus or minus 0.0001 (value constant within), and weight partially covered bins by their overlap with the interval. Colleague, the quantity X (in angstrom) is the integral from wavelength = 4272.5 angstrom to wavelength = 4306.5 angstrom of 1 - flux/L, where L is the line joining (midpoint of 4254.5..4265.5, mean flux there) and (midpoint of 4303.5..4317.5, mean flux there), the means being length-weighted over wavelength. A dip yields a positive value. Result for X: 1.8 angstrom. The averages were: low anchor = 15.6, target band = 13.9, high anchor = 13.9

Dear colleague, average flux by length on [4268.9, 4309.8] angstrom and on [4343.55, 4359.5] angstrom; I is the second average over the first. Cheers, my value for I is 1.66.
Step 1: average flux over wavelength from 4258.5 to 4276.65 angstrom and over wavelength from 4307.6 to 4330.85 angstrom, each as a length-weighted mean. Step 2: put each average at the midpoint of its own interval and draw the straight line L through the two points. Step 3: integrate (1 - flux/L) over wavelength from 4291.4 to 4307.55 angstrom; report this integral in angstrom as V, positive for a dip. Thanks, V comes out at 4.2 angstrom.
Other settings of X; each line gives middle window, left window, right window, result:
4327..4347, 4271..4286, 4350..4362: -1.5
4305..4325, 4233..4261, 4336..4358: 3.5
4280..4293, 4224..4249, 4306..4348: 1.8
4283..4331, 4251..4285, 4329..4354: 8.8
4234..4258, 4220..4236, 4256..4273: -2.1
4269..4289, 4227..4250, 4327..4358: 3.3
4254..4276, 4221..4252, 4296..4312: -4.0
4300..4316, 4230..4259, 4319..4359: 5.5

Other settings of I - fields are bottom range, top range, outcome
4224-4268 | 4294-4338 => 1.12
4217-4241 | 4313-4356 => 1.48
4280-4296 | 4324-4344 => 1.38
